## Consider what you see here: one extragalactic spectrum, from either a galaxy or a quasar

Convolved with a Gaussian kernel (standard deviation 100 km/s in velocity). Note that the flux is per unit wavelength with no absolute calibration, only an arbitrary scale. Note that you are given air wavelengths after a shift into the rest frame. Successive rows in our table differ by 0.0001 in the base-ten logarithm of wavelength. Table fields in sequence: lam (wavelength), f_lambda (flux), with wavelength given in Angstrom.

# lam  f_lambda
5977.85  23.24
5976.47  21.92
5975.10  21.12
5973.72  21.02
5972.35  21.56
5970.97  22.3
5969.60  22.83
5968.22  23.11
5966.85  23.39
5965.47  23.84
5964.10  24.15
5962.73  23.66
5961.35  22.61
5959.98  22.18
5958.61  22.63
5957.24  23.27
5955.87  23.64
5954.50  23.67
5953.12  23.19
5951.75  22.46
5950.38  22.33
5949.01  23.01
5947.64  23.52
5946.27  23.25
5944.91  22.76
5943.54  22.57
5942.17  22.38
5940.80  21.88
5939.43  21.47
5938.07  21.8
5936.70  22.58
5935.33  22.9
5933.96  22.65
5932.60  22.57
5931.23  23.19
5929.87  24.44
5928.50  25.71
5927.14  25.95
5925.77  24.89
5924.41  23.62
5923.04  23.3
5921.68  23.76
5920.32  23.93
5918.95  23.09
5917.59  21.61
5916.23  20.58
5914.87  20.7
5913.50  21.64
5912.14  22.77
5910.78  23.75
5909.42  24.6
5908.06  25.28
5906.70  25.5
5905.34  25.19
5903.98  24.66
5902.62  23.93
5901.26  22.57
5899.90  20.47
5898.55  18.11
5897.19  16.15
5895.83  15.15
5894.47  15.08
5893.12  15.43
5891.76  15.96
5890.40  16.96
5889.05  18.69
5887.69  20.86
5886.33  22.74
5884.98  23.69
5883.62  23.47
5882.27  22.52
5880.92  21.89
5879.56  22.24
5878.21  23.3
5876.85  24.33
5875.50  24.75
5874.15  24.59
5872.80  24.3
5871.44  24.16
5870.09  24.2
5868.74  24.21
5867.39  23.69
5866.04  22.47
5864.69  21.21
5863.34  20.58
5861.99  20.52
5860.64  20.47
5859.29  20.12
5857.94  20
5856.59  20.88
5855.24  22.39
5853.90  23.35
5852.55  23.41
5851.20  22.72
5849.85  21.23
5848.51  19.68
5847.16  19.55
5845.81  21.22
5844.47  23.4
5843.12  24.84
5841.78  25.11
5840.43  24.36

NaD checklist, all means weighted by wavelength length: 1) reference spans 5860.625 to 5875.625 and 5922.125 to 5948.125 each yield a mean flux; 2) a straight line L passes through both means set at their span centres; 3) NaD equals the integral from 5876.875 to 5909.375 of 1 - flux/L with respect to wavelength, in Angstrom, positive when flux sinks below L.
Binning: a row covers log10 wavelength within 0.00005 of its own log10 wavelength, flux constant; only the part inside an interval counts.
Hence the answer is 2.9 Angstrom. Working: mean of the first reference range 23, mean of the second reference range 23.2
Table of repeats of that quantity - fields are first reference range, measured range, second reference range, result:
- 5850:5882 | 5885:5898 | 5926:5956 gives 2.8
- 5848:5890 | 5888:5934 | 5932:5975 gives 1.5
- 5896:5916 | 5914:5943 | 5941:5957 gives -0.5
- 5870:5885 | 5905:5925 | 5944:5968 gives 0.1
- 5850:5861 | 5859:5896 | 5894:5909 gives 0.1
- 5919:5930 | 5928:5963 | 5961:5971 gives 1.3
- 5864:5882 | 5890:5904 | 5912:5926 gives 2.9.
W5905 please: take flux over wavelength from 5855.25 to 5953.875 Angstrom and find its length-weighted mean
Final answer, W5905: 22.2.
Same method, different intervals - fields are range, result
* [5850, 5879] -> 22.6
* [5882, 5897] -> 18.9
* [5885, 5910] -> 20.5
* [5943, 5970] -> 23.1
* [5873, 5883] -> 23.4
